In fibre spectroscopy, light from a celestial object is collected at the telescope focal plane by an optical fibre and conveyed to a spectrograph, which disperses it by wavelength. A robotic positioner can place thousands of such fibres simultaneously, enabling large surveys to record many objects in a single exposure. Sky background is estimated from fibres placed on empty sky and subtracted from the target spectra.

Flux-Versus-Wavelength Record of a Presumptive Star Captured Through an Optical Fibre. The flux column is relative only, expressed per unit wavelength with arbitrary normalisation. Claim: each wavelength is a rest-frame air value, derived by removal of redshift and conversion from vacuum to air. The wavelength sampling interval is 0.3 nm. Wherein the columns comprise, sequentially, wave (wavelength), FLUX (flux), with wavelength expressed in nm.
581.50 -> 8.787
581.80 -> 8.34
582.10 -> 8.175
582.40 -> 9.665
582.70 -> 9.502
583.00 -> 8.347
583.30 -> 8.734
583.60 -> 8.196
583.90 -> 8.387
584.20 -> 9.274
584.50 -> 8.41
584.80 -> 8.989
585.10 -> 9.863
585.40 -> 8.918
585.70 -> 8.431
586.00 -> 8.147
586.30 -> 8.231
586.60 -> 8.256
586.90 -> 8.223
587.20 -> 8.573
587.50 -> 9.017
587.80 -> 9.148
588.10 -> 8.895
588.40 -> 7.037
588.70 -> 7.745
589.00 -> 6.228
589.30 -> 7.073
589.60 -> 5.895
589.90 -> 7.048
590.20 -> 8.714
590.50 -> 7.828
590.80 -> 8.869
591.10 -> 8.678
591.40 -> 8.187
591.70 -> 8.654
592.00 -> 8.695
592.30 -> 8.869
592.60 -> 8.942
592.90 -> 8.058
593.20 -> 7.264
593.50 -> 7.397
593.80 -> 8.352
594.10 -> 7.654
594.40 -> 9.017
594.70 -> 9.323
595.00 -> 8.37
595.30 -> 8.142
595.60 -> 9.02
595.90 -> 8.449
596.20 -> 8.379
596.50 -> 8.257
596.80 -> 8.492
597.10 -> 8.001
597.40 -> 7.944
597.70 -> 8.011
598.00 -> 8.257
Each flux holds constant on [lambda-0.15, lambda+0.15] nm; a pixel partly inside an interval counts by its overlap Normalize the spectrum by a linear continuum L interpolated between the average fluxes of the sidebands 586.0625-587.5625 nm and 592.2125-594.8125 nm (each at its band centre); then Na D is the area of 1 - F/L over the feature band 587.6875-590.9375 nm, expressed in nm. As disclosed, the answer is 0.275 nm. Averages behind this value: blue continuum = 8.41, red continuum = 8.29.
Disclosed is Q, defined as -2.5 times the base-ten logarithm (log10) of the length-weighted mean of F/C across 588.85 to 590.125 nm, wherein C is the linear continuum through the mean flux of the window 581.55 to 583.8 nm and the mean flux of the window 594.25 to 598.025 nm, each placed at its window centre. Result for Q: 0.27 mag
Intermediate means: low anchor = 8.7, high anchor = 8.44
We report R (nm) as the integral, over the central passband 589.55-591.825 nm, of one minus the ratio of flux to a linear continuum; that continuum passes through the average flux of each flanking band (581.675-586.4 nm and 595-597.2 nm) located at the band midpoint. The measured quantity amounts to 0.127 nm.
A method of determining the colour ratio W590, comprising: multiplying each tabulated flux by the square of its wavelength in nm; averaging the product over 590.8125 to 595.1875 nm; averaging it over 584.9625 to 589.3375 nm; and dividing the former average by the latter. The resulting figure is 1.04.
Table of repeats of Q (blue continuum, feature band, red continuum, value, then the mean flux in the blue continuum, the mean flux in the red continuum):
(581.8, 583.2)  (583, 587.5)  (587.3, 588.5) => 0.012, 8.85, 8.59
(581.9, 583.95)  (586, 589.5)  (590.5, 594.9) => 0.073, 8.72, 8.4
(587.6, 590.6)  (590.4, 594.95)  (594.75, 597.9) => -0.058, 7.58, 8.34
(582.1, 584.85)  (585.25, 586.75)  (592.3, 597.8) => 0.037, 8.79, 8.3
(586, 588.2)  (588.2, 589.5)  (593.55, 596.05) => 0.211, 8.58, 8.5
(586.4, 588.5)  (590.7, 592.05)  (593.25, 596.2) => -0.023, 8.48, 8.37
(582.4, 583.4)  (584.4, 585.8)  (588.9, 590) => -0.100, 8.99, 6.55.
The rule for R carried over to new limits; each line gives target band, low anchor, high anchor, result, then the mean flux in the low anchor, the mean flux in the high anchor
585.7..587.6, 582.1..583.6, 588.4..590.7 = -0.11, 8.89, 7.24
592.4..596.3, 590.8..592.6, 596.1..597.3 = 0.05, 8.66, 8.26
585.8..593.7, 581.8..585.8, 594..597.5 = 0.52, 8.82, 8.44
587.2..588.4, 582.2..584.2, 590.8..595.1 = -0.01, 8.82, 8.41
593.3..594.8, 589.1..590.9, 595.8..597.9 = -0.07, 7.5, 8.21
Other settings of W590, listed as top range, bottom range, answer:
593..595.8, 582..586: 0.97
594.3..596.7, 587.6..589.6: 1.16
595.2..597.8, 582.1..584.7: 0.99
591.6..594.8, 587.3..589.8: 1.11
